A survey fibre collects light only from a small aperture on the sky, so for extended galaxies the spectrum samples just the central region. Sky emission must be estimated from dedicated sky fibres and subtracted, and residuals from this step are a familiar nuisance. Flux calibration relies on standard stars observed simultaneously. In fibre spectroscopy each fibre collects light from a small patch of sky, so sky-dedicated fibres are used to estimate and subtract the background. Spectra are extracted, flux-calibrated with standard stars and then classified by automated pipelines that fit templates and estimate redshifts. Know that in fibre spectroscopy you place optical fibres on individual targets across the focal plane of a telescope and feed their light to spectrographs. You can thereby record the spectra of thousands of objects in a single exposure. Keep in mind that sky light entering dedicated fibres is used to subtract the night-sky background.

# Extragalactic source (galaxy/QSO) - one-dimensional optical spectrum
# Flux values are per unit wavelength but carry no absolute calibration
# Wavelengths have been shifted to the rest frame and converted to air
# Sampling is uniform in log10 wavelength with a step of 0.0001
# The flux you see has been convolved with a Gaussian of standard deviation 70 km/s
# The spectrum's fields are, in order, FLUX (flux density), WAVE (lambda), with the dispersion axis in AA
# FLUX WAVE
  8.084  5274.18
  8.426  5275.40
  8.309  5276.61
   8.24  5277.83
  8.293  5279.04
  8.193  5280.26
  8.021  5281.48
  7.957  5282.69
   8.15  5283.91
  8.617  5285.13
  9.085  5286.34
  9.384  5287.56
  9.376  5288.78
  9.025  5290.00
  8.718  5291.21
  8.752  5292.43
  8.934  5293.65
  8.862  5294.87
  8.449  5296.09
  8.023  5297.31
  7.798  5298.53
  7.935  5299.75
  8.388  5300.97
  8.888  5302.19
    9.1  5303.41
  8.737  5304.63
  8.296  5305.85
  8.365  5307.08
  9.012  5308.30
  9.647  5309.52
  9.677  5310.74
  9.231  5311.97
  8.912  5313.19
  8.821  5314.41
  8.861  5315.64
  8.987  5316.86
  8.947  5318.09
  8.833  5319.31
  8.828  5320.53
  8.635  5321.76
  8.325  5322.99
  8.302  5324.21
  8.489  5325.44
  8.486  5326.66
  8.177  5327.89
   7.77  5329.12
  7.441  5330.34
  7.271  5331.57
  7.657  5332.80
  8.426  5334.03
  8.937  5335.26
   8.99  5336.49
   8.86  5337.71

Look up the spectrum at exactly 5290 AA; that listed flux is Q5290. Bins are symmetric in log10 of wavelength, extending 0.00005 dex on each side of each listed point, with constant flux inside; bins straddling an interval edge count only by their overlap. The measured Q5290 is 9.025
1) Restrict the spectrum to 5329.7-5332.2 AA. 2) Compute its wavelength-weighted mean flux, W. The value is 7.37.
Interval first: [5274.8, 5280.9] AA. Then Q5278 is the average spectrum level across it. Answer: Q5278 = 8.29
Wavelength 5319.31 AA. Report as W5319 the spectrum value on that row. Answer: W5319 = 8.833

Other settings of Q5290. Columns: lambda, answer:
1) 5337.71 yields 8.86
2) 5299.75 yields 7.935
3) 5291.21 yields 8.718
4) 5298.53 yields 7.798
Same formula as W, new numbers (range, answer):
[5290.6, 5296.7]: 8.75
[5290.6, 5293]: 8.76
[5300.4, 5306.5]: 8.68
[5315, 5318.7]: 8.92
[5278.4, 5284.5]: 8.12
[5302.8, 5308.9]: 8.7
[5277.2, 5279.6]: 8.27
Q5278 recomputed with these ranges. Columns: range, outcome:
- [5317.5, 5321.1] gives 8.89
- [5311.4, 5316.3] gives 8.96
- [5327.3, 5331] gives 7.79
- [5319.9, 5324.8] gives 8.53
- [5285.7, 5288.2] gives 9.23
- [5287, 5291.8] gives 9.13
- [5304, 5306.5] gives 8.5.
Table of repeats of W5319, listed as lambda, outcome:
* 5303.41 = 9.1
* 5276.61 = 8.309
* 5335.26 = 8.937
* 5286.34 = 9.085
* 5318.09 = 8.947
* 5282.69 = 7.957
